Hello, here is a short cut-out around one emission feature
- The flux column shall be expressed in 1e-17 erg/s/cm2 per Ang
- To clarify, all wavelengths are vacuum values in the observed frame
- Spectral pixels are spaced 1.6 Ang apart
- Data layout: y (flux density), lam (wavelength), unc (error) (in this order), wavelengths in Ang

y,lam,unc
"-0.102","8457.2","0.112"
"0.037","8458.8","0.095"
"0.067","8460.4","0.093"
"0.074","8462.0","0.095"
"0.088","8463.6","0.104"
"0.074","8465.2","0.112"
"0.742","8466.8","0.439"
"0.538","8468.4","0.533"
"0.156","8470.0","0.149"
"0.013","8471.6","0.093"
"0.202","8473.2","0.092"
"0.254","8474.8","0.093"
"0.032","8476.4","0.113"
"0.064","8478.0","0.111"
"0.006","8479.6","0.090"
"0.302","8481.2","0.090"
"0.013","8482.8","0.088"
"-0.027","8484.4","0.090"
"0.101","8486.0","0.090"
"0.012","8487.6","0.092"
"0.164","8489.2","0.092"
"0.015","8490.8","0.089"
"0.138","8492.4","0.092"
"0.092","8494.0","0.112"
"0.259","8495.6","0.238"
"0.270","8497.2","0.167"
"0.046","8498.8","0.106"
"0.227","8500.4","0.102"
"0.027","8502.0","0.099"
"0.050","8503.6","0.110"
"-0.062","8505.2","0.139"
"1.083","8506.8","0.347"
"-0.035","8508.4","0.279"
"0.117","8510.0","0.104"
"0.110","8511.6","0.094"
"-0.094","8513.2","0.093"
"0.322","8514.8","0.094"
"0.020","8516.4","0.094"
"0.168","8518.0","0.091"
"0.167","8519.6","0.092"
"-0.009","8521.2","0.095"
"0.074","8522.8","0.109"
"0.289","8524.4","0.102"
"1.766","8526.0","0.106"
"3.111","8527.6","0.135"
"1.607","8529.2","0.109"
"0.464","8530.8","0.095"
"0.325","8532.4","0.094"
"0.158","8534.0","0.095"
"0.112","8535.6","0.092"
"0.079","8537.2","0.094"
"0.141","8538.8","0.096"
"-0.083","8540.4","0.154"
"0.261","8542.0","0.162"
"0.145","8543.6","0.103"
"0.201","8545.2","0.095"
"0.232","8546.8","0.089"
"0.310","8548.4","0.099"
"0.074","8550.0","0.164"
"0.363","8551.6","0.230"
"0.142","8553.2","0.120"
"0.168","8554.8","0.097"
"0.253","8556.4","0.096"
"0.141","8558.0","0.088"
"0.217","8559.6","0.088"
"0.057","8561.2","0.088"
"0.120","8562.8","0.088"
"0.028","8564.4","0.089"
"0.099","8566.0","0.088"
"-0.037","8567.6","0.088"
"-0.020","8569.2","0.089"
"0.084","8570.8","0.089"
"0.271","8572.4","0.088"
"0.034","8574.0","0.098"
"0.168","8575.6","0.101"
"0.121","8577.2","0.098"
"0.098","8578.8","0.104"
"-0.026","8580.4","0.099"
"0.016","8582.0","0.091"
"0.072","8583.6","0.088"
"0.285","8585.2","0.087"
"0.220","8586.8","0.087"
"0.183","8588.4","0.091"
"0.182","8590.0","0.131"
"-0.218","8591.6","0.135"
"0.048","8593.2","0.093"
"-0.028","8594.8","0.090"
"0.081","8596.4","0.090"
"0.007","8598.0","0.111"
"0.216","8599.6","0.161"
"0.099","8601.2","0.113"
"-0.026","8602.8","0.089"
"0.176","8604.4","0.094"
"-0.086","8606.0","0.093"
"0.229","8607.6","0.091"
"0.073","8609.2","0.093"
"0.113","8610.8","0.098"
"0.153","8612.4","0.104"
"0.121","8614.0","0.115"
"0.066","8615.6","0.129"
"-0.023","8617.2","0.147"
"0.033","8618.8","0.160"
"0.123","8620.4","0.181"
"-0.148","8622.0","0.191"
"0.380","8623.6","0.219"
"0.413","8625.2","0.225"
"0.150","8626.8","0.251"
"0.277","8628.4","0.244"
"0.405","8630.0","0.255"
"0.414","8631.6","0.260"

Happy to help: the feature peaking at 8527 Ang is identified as [O III]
